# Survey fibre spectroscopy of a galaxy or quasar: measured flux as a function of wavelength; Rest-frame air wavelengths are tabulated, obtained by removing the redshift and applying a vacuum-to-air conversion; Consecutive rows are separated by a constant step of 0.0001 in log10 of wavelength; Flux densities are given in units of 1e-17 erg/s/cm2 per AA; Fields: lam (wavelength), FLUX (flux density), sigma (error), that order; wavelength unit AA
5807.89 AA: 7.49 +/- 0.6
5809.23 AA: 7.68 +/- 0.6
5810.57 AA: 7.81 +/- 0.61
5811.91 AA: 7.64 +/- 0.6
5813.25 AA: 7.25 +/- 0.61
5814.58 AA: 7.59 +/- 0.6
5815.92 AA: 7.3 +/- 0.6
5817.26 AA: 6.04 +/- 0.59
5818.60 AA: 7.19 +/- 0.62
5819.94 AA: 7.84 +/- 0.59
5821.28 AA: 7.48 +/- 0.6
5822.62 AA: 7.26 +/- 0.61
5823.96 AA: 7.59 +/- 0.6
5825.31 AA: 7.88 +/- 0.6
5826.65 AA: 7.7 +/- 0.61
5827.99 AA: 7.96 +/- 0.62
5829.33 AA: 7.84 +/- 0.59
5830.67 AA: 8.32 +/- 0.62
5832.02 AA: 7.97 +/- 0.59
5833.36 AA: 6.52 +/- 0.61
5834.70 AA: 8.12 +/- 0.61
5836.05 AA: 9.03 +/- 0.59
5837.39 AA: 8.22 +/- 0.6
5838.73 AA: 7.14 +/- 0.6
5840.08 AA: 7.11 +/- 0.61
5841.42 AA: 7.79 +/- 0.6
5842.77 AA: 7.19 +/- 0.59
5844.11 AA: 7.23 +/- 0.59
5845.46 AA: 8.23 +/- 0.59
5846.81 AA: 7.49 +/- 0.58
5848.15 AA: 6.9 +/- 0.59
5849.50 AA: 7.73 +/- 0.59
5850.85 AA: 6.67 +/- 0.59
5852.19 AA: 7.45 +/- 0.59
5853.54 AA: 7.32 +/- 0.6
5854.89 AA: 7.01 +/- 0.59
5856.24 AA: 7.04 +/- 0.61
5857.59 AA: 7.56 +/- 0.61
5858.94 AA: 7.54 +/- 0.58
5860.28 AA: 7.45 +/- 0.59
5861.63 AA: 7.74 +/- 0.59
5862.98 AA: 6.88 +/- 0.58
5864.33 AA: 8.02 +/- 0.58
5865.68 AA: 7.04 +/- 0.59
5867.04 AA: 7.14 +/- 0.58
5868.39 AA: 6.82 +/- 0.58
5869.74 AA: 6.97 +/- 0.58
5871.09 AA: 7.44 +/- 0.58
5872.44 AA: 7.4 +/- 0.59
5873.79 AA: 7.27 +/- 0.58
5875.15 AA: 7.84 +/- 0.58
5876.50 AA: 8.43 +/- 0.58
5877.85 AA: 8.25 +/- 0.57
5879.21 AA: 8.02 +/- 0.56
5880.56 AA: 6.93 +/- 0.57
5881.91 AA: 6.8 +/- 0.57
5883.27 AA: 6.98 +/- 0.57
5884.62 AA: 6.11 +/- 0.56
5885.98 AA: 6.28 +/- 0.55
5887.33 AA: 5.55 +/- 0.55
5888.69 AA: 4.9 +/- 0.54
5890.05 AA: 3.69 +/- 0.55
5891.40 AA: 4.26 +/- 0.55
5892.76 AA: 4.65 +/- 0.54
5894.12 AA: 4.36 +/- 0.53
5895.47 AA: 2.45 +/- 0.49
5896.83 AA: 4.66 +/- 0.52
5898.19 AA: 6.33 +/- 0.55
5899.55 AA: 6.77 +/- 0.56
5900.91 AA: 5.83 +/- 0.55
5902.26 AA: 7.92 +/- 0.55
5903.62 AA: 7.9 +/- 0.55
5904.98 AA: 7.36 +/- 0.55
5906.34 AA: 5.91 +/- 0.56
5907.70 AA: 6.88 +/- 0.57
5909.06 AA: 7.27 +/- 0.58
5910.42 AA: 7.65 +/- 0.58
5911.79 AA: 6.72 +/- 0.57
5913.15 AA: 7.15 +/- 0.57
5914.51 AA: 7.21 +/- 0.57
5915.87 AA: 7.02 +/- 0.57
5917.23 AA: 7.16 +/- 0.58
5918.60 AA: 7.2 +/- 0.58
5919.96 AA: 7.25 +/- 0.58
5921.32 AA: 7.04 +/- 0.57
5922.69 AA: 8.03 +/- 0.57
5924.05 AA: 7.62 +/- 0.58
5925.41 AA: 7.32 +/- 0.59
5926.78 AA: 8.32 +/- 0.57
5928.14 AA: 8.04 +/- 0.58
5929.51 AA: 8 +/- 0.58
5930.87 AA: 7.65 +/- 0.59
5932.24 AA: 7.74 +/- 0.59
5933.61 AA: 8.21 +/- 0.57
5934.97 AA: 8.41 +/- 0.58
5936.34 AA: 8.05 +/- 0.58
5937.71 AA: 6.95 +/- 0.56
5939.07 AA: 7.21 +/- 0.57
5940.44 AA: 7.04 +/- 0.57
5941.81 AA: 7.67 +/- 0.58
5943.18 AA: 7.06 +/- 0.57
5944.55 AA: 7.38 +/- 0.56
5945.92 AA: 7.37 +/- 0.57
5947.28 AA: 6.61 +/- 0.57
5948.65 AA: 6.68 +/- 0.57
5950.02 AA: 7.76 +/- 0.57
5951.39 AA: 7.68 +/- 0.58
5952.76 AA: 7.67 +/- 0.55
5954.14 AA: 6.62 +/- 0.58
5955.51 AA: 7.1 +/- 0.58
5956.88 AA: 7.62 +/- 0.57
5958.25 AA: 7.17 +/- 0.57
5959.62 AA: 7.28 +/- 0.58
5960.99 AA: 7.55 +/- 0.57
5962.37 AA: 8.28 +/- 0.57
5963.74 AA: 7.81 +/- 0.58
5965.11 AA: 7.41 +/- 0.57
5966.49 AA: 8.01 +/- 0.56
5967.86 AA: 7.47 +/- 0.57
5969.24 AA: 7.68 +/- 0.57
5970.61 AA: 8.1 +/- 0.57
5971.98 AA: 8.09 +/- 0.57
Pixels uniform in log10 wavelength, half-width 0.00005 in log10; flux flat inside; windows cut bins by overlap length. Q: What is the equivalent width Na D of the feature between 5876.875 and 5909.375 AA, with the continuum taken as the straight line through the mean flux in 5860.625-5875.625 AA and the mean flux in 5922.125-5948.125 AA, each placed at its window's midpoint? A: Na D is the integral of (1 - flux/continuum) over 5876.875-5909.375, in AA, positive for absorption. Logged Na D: 5.8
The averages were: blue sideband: 7.32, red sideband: 7.61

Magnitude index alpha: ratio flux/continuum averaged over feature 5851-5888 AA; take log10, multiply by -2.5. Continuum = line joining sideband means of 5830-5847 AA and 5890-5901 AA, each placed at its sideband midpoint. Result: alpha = -0.19 mag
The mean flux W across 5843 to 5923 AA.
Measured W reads 6.83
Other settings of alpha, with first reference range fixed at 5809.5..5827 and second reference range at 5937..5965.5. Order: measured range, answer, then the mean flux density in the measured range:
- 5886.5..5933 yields 0.12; 6.59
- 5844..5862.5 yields 0.00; 7.38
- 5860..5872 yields 0.02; 7.27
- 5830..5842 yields -0.06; 7.8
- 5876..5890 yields 0.11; 6.66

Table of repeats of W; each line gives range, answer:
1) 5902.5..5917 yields 7.13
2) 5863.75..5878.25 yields 7.49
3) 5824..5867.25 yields 7.54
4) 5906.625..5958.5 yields 7.4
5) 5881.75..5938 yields 6.7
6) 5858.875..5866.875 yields 7.42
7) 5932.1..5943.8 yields 7.59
